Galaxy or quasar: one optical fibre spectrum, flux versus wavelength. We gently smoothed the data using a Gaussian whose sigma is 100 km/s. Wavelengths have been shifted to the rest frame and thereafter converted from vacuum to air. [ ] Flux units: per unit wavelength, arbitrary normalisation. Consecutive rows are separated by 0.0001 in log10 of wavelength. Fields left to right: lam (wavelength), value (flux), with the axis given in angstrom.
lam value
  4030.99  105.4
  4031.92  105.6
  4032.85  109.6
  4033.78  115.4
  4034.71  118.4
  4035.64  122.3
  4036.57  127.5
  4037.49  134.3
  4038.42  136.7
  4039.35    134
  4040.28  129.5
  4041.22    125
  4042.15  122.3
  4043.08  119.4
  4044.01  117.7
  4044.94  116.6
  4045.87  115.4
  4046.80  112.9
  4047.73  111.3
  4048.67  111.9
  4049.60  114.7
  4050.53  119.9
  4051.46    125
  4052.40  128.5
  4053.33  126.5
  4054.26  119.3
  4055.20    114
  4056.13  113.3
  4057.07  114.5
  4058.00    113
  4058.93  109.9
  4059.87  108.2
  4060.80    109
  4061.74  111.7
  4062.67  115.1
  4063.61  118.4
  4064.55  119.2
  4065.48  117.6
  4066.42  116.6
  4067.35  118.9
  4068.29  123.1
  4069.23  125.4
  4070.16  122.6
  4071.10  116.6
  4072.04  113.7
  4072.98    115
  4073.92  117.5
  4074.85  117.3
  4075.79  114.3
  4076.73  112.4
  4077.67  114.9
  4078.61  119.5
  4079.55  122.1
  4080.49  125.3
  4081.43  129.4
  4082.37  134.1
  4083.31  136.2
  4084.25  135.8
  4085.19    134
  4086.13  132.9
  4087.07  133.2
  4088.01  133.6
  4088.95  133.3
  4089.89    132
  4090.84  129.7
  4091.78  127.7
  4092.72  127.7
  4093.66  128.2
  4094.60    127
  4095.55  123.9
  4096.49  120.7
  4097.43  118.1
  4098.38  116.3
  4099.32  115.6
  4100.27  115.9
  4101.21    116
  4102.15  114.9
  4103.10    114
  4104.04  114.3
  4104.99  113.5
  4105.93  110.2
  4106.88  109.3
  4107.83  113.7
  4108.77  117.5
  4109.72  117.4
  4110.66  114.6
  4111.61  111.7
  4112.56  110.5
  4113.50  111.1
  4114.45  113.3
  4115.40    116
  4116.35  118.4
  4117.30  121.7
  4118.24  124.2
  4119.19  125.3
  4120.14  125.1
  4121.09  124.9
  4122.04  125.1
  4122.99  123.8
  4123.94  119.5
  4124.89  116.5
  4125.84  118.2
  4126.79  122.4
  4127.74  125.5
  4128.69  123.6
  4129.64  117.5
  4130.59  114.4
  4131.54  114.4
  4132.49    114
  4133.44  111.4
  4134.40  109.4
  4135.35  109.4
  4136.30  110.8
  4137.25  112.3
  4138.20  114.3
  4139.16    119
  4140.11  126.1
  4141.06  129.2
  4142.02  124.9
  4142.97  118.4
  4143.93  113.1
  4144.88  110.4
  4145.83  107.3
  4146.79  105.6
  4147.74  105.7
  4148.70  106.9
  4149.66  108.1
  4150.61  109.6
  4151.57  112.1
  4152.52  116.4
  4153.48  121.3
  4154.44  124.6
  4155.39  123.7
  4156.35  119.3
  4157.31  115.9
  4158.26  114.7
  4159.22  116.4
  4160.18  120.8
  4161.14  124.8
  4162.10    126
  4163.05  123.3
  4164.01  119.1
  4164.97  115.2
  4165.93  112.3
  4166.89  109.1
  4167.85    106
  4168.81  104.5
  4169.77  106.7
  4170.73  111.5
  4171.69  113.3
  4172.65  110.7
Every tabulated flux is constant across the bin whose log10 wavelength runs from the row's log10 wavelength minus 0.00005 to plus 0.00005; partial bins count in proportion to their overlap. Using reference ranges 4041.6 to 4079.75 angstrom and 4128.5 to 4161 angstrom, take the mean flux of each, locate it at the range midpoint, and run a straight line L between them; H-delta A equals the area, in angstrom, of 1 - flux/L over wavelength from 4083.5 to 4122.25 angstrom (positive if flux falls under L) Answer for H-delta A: -1.7 angstrom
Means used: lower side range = 117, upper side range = 115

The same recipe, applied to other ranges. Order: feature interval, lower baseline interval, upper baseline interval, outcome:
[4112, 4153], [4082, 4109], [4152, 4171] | 1.1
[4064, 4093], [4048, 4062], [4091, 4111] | -1.8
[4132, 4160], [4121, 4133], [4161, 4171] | 0.5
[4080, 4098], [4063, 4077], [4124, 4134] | -1.8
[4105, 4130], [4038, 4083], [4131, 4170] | -0.4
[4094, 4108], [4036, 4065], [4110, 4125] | 0.3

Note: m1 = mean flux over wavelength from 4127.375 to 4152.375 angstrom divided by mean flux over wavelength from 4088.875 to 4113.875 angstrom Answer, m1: 1.0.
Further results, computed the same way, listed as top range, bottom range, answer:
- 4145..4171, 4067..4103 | 0.93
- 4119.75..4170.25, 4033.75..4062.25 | 0.97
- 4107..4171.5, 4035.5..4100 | 0.96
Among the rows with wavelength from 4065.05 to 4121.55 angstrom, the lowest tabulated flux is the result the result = 109.3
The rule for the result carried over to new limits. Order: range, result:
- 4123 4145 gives 109.4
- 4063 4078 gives 112.4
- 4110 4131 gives 110.5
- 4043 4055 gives 111.3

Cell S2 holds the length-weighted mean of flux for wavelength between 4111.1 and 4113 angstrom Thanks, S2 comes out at 111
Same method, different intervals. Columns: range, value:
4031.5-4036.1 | 114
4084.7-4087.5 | 133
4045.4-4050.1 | 113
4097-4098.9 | 117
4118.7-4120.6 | 125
